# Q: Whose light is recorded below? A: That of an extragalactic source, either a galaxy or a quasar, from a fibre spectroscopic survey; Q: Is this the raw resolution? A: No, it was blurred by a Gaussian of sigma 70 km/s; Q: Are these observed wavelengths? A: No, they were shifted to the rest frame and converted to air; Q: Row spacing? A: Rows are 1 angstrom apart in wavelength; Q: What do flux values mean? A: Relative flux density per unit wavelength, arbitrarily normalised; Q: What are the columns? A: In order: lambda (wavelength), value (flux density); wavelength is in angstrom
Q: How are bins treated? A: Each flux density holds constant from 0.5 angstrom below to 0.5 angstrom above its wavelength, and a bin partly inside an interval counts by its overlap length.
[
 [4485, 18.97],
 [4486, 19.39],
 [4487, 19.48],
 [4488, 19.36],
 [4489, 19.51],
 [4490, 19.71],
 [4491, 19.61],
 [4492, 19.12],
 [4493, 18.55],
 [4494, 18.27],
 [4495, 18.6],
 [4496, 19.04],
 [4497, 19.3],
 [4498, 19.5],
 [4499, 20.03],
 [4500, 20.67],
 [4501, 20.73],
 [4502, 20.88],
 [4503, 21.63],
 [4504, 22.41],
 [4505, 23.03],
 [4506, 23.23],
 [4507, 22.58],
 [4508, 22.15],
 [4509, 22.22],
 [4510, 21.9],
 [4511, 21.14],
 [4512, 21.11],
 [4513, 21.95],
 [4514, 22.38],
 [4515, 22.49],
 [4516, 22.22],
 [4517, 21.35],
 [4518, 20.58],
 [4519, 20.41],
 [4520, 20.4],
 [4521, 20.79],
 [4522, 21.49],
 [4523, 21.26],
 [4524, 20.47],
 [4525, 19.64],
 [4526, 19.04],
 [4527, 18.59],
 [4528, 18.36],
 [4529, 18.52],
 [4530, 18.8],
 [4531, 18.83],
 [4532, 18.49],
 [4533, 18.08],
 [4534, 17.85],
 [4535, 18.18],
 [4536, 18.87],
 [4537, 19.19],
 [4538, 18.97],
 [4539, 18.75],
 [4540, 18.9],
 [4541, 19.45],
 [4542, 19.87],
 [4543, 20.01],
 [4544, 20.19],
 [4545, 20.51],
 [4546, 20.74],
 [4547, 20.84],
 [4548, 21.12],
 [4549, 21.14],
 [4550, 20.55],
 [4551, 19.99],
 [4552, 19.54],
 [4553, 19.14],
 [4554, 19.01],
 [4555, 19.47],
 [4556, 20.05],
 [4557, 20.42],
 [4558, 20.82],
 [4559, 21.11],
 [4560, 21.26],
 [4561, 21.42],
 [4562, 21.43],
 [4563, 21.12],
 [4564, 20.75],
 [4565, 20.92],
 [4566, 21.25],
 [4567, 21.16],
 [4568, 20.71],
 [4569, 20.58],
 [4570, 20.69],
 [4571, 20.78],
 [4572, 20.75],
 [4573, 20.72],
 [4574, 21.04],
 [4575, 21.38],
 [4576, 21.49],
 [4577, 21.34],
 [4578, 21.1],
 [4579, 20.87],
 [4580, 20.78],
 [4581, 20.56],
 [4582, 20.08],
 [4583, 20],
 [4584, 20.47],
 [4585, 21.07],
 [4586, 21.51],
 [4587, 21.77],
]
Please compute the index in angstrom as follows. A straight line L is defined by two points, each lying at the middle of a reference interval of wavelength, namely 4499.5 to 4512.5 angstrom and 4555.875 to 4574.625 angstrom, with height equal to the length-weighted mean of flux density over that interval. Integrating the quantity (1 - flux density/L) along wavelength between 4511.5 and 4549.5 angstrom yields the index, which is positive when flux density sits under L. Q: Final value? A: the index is 2.6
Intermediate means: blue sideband 21.8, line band 20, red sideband 20.9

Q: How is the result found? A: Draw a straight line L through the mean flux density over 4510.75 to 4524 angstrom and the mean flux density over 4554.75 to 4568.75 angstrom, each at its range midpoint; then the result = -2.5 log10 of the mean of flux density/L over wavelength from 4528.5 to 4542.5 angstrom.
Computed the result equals 0.13 mag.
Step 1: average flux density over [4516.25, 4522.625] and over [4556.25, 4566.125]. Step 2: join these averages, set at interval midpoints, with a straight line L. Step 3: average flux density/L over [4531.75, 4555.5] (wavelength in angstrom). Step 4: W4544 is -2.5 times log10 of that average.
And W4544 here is 0.076 mag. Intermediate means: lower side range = 20.9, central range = 19.5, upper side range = 21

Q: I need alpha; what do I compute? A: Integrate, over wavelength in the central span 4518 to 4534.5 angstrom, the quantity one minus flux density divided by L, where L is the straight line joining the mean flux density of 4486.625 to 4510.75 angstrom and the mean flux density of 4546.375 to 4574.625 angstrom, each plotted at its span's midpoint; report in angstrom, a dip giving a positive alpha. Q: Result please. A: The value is 0.87 angstrom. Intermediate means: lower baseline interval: 20.5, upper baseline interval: 20.6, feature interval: 19.5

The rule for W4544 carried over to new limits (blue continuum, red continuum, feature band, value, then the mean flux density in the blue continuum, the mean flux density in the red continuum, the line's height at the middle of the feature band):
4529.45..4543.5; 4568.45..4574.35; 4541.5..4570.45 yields -0.034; 18.9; 20.8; 19.9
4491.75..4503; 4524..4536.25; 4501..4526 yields -0.125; 19.6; 18.7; 19.2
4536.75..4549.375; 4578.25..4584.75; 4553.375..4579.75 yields -0.027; 20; 20.5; 20.3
